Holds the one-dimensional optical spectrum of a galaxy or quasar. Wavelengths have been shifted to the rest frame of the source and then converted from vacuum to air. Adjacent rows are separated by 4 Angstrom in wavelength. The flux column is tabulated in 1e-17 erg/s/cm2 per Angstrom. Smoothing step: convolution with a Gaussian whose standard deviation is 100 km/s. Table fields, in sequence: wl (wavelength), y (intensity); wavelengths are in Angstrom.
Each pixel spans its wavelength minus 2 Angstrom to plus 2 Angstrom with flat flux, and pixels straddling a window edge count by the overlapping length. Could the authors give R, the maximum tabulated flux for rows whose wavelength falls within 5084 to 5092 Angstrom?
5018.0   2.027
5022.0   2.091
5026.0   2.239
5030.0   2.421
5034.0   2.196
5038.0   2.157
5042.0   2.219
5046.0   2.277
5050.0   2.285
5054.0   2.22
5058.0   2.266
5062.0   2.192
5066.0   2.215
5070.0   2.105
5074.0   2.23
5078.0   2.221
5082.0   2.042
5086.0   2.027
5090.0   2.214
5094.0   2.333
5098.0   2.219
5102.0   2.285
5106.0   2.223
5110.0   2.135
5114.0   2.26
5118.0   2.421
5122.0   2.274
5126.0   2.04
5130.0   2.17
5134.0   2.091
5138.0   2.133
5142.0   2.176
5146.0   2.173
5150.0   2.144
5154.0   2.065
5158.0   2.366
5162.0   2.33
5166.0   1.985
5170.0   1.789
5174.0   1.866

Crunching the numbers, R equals 2.214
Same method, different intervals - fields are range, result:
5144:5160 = 2.366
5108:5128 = 2.421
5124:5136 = 2.17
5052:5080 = 2.266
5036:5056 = 2.285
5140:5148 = 2.176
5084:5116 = 2.333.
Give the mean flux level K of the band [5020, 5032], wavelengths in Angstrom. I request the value 2.25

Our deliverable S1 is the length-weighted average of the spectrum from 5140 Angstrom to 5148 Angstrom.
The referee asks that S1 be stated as 2.17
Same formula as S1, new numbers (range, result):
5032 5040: 2.18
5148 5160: 2.19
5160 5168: 2.16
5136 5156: 2.14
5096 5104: 2.25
